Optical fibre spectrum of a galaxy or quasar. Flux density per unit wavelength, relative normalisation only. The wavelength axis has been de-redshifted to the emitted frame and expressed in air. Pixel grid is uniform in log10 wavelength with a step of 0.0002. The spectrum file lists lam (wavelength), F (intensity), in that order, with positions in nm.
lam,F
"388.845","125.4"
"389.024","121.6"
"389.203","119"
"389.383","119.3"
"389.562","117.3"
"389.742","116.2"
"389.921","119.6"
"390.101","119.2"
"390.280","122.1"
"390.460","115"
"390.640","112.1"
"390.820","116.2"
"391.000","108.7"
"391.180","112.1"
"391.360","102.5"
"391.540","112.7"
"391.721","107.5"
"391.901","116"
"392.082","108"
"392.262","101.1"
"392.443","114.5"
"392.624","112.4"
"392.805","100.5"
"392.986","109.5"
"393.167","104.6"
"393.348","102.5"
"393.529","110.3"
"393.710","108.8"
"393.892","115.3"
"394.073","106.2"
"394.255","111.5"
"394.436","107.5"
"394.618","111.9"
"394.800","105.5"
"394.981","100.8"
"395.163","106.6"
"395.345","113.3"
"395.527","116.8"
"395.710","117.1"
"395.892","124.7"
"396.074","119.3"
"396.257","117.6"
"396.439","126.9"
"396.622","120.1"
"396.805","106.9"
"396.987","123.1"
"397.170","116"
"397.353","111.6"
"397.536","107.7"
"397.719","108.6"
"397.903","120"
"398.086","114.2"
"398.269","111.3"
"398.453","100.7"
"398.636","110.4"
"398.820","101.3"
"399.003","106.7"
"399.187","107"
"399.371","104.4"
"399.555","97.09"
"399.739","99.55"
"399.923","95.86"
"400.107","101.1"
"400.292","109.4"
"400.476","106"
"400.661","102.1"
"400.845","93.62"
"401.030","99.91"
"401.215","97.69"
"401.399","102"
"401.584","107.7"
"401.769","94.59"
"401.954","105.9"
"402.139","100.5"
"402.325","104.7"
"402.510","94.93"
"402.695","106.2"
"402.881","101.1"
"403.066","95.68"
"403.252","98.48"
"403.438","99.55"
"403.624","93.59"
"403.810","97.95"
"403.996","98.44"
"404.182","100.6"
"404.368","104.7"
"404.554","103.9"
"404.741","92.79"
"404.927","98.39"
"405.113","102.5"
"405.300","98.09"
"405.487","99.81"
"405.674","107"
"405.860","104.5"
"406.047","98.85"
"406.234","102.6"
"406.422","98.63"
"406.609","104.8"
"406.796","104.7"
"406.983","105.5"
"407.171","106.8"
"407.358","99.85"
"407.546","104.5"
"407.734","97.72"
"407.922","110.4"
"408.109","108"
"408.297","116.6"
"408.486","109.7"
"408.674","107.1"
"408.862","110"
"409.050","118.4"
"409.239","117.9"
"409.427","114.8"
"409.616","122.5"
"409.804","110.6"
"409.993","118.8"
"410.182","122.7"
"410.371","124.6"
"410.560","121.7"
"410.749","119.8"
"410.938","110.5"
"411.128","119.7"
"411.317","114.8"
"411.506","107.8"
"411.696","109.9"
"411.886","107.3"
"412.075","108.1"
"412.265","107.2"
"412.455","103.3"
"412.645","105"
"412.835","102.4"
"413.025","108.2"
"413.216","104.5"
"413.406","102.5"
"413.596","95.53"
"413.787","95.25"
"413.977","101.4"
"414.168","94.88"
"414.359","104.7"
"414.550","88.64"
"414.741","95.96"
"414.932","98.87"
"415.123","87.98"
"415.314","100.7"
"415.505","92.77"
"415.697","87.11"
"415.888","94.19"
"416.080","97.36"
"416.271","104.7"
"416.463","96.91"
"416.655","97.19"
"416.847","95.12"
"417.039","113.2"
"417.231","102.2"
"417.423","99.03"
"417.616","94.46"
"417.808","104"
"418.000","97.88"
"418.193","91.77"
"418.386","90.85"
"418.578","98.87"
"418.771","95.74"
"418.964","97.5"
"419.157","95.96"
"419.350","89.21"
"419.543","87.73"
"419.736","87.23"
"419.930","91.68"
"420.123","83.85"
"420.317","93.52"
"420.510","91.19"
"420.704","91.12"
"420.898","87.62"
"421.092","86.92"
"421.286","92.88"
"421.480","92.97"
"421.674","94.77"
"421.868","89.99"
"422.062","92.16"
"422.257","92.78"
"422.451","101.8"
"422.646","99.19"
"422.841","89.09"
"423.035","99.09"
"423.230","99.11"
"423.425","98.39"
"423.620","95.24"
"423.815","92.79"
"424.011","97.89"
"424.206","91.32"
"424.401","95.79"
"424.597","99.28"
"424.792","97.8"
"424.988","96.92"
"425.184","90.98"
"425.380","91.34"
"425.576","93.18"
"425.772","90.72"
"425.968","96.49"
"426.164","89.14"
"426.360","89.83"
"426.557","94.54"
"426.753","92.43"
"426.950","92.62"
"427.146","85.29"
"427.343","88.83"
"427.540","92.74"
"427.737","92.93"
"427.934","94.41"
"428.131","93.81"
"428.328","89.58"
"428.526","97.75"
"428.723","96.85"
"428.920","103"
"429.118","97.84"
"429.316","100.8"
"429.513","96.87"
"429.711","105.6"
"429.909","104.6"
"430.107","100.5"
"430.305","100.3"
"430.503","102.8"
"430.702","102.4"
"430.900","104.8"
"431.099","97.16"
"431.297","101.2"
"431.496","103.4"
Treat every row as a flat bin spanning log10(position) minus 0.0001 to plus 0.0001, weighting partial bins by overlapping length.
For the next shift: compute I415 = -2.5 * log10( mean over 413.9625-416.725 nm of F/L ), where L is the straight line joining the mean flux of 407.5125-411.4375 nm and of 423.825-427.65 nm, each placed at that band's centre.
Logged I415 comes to 0.114 mag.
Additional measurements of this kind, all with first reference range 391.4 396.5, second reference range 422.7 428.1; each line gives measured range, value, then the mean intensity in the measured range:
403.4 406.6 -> 0.05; 100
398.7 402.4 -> 0.06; 102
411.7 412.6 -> -0.06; 107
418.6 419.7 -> 0.04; 93.3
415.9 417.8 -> -0.02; 99.9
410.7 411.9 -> -0.12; 113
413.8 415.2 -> 0.04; 96.1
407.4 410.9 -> -0.11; 114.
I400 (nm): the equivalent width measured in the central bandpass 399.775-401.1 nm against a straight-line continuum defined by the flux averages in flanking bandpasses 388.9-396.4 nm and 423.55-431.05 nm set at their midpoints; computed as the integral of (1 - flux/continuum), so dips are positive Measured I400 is 0.093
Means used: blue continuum 112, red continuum 95.8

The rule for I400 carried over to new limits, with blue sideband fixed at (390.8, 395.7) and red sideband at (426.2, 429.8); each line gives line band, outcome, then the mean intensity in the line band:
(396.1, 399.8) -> -0.13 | 111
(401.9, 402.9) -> 0.03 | 102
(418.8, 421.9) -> 0.22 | 91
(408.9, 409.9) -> -0.14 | 116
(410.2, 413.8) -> -0.29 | 109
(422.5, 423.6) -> 0.00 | 97.1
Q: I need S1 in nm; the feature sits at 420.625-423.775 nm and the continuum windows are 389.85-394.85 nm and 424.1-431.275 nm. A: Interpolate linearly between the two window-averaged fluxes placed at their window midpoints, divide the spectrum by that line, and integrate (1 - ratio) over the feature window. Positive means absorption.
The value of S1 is 0.14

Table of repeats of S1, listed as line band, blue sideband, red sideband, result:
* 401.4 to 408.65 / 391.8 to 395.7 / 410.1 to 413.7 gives 0.498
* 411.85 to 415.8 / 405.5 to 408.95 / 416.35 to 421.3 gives -0.014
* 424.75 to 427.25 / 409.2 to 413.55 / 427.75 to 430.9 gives 0.229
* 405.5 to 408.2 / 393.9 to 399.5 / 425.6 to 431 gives 0.078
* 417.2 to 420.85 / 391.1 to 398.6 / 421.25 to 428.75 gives 0.140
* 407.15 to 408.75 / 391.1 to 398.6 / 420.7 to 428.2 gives -0.051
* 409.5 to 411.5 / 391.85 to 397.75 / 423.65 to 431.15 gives -0.270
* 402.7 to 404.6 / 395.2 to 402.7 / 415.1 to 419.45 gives 0.099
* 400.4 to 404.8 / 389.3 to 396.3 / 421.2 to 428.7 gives 0.257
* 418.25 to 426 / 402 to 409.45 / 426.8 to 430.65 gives 0.403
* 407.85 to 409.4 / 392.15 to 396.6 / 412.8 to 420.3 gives -0.162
